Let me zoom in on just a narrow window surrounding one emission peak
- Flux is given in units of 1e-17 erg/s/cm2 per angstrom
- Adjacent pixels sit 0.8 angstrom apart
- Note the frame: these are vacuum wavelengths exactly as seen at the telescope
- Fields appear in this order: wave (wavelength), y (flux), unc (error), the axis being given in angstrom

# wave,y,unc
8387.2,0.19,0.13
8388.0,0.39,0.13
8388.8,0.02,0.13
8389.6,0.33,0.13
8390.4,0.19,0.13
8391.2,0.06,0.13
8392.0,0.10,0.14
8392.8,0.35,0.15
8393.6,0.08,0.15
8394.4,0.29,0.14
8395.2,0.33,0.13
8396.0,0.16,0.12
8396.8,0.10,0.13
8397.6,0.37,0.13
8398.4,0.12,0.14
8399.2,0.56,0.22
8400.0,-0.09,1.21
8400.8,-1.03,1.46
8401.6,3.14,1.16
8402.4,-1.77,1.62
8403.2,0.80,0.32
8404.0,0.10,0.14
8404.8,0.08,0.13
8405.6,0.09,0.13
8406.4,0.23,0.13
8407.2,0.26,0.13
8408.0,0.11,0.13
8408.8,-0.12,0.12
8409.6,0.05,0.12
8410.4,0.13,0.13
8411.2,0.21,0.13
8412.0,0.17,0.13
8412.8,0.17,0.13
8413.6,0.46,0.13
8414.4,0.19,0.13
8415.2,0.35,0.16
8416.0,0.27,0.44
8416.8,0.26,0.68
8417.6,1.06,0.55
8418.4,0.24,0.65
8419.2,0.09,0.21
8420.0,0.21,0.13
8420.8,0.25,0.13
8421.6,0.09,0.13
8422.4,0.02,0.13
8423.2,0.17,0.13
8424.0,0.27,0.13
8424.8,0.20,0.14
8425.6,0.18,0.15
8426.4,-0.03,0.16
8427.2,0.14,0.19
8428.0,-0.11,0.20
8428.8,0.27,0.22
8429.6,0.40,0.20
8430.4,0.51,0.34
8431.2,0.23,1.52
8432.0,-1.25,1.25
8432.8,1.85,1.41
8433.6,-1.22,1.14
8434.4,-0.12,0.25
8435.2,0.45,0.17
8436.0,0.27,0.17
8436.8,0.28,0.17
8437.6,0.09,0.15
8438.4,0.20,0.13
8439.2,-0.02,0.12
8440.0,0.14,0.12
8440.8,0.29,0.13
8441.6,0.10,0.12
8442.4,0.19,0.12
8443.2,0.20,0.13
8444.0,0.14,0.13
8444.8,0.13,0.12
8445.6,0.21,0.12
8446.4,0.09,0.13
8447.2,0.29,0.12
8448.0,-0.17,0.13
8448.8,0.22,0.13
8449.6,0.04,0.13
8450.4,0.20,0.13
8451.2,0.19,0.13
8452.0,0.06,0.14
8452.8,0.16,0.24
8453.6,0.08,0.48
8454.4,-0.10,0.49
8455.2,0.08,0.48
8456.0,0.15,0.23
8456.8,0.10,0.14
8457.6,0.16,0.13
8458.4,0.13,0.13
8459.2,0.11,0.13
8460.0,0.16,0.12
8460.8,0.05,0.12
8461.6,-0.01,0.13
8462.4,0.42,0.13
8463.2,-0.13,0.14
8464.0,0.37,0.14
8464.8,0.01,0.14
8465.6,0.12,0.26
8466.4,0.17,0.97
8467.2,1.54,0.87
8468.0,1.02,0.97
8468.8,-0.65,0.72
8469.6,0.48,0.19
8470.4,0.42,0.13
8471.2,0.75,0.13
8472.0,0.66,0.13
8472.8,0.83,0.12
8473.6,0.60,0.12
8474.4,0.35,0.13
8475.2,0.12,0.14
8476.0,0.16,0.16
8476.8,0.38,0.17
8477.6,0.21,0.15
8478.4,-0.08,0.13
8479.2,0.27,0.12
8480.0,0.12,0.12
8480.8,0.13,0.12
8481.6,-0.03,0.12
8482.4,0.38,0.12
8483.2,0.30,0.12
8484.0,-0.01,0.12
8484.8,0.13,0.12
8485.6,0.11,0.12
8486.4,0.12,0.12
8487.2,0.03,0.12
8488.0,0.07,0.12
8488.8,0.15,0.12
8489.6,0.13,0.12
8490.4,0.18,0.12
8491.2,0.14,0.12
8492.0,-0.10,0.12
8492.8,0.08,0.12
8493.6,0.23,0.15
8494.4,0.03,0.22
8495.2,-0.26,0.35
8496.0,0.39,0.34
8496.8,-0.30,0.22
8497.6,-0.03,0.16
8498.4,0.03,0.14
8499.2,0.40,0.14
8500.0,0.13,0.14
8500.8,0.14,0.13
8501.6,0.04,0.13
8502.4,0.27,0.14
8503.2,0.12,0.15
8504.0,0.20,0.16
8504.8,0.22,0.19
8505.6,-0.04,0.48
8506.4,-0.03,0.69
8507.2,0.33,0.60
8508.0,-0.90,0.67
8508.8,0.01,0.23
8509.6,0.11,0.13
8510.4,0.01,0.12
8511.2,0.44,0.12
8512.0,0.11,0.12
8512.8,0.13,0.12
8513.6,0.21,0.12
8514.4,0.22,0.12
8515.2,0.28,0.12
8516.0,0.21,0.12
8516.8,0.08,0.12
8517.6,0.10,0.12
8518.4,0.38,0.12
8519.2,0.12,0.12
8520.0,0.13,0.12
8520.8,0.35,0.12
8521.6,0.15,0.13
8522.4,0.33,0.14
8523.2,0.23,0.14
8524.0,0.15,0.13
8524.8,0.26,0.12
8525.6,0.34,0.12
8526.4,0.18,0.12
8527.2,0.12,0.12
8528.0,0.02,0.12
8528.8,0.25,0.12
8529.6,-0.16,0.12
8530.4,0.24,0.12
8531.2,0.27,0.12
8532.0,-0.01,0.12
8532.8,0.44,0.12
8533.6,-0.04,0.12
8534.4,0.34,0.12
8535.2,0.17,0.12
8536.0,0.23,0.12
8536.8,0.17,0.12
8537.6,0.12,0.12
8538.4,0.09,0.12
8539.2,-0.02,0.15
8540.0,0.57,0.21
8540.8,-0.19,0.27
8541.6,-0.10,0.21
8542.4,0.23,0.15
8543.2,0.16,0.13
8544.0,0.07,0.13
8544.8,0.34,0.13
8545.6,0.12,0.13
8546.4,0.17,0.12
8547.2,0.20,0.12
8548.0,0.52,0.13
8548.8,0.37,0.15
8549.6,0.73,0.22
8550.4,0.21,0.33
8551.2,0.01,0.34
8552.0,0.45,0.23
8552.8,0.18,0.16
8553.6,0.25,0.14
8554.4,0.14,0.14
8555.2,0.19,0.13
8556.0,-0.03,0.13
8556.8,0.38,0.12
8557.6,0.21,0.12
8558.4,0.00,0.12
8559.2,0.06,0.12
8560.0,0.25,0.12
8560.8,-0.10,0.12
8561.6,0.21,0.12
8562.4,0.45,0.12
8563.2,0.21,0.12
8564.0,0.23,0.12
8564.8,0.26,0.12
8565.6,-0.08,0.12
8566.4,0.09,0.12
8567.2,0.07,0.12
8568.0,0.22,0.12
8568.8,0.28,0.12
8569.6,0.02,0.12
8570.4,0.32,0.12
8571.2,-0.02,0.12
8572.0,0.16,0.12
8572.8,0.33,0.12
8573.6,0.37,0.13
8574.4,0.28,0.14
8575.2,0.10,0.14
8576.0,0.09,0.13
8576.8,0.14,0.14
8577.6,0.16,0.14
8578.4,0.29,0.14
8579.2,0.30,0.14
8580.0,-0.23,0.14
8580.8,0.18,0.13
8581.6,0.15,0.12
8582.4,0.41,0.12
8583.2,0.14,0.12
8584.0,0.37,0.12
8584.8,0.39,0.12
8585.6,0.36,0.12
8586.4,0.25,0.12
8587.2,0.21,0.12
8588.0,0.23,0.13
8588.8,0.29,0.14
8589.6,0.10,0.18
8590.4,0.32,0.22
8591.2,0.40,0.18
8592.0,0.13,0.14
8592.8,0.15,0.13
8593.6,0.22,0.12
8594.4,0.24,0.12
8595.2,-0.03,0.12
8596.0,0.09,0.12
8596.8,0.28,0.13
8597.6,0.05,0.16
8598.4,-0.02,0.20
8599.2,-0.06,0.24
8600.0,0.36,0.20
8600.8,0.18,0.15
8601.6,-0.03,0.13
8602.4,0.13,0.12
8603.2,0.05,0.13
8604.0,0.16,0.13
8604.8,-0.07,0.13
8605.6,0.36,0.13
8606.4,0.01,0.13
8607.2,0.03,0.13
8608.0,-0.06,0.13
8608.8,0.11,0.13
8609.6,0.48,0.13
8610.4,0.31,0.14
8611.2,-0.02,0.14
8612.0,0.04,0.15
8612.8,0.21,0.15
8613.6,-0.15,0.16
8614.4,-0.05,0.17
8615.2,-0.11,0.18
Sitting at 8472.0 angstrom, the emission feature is H-gamma 4340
